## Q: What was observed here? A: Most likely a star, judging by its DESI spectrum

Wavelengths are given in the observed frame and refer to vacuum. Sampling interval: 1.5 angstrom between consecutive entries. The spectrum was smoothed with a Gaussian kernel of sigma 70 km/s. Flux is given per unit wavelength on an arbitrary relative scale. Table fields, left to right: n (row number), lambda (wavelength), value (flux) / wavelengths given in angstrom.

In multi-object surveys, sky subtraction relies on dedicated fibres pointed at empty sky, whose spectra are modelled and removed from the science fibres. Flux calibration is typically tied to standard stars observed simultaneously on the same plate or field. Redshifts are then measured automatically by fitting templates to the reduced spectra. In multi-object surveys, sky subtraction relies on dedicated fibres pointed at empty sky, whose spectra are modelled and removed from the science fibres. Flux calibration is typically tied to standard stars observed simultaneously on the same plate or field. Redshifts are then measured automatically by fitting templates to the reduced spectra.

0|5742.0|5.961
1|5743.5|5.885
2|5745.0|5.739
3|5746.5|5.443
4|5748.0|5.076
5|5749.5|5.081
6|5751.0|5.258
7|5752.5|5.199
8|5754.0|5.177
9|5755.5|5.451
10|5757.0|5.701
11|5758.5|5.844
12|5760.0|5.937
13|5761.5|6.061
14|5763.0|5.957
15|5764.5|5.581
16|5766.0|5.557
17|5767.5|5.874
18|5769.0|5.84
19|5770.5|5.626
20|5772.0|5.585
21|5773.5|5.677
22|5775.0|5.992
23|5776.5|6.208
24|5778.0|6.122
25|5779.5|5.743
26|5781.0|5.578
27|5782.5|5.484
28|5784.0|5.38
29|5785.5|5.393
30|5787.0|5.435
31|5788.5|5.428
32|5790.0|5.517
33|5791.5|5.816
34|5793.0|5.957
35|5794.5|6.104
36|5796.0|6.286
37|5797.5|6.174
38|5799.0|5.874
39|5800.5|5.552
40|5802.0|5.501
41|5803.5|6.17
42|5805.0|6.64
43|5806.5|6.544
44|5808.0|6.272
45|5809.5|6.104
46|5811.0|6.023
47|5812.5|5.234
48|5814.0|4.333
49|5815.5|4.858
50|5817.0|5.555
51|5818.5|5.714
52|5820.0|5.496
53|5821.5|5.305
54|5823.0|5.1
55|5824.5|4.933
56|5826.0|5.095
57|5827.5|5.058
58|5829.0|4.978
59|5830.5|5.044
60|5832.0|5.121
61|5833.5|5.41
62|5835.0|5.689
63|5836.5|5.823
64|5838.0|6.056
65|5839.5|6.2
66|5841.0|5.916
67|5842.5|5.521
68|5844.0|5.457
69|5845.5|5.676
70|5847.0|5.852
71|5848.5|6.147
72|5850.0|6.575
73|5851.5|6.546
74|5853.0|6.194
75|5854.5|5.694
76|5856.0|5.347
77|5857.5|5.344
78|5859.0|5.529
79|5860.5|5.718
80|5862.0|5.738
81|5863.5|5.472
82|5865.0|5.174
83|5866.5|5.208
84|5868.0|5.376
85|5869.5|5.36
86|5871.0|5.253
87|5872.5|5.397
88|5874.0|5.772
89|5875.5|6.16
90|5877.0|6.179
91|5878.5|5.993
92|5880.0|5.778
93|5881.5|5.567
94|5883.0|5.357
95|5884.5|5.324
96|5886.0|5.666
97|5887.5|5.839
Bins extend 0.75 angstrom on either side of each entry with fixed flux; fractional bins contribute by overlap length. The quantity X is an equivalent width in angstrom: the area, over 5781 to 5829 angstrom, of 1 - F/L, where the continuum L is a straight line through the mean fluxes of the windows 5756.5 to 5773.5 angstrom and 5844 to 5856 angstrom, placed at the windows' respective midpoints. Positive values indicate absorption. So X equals 2.2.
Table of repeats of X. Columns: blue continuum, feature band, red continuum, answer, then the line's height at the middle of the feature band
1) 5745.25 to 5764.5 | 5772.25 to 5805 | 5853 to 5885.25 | -1.5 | 5.54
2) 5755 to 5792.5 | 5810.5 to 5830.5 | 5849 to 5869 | 1.8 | 5.7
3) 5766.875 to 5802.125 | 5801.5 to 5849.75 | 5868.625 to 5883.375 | 1.1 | 5.73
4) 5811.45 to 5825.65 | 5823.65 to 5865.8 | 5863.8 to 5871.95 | -3.0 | 5.24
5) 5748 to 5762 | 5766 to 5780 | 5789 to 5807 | -0.3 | 5.7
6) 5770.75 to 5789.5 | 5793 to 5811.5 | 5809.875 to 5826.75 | -2.3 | 5.43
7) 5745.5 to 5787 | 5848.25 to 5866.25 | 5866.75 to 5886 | -0.5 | 5.62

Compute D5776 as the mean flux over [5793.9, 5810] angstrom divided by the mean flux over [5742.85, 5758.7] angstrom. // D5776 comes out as 1.13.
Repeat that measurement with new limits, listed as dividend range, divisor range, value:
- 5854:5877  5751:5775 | 0.97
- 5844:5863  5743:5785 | 1.04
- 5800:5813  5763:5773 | 1.06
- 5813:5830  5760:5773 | 0.89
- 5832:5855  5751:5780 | 1.03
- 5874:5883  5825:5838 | 1.10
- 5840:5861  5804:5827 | 1.05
